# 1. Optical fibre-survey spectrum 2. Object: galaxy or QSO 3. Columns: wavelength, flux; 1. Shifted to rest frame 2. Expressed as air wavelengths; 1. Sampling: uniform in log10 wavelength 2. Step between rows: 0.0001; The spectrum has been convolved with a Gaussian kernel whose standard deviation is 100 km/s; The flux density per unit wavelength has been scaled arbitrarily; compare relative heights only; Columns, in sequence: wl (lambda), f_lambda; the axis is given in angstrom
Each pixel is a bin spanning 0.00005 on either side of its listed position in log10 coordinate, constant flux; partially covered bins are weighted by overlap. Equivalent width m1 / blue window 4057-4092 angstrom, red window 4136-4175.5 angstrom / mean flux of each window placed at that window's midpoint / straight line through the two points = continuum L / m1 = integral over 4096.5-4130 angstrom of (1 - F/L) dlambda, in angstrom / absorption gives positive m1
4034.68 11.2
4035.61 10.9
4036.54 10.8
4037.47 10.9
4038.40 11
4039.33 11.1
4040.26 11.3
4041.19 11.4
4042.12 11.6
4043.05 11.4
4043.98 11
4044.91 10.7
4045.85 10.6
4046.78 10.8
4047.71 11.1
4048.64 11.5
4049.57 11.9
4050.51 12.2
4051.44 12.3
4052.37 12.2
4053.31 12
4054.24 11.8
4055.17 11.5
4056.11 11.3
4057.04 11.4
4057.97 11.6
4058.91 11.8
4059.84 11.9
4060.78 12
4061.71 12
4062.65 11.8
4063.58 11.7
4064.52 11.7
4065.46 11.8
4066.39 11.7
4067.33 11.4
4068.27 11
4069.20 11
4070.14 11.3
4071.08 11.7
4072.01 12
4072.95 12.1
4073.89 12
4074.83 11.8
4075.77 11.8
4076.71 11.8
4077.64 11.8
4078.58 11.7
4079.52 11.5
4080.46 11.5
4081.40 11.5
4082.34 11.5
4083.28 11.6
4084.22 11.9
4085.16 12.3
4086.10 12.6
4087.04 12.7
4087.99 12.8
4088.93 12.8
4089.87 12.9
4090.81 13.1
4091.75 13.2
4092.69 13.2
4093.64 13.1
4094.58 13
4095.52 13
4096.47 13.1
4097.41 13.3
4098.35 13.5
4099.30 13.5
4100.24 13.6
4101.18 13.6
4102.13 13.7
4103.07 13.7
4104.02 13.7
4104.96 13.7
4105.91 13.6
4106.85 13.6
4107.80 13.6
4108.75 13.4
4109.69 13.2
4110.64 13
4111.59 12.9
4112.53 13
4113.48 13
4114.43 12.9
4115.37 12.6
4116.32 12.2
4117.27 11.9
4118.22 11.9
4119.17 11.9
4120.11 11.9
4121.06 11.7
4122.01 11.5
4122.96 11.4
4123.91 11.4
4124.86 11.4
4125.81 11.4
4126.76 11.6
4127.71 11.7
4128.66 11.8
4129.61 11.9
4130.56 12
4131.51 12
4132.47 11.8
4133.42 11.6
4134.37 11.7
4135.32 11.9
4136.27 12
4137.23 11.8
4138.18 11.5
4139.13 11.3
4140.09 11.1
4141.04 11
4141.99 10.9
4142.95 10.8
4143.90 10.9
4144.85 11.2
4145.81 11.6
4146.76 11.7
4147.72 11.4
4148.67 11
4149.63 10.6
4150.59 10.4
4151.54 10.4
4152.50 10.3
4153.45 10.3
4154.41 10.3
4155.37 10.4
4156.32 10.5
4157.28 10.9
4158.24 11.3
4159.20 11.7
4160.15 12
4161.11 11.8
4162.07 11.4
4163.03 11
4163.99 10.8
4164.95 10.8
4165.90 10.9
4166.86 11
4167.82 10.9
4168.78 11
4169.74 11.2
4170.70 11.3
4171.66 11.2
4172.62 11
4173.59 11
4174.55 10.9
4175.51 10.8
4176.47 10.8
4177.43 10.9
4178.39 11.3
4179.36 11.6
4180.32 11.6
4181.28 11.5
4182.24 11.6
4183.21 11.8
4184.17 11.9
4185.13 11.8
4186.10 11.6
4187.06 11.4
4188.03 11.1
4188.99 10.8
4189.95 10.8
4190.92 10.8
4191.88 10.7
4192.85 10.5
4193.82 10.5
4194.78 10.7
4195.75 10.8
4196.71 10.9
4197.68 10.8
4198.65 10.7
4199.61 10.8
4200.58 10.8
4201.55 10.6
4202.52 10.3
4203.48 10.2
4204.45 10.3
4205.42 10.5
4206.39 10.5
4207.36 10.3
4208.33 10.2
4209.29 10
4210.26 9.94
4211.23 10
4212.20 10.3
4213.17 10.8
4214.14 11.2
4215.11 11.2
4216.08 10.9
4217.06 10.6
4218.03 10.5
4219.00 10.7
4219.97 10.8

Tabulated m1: -3.3 angstrom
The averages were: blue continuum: 11.9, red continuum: 11.1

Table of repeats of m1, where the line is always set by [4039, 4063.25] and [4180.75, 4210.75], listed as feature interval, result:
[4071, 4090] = -1.0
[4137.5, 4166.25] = 0.1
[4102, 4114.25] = -2.3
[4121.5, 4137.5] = -0.8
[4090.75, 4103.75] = -2.3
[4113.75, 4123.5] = -0.7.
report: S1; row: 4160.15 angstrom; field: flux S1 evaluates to 12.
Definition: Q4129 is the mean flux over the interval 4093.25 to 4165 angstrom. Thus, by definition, 12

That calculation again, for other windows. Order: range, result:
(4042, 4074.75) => 11.6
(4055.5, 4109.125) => 12.4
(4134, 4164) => 11.1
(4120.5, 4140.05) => 11.7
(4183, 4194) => 11.1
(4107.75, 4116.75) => 13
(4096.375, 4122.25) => 13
